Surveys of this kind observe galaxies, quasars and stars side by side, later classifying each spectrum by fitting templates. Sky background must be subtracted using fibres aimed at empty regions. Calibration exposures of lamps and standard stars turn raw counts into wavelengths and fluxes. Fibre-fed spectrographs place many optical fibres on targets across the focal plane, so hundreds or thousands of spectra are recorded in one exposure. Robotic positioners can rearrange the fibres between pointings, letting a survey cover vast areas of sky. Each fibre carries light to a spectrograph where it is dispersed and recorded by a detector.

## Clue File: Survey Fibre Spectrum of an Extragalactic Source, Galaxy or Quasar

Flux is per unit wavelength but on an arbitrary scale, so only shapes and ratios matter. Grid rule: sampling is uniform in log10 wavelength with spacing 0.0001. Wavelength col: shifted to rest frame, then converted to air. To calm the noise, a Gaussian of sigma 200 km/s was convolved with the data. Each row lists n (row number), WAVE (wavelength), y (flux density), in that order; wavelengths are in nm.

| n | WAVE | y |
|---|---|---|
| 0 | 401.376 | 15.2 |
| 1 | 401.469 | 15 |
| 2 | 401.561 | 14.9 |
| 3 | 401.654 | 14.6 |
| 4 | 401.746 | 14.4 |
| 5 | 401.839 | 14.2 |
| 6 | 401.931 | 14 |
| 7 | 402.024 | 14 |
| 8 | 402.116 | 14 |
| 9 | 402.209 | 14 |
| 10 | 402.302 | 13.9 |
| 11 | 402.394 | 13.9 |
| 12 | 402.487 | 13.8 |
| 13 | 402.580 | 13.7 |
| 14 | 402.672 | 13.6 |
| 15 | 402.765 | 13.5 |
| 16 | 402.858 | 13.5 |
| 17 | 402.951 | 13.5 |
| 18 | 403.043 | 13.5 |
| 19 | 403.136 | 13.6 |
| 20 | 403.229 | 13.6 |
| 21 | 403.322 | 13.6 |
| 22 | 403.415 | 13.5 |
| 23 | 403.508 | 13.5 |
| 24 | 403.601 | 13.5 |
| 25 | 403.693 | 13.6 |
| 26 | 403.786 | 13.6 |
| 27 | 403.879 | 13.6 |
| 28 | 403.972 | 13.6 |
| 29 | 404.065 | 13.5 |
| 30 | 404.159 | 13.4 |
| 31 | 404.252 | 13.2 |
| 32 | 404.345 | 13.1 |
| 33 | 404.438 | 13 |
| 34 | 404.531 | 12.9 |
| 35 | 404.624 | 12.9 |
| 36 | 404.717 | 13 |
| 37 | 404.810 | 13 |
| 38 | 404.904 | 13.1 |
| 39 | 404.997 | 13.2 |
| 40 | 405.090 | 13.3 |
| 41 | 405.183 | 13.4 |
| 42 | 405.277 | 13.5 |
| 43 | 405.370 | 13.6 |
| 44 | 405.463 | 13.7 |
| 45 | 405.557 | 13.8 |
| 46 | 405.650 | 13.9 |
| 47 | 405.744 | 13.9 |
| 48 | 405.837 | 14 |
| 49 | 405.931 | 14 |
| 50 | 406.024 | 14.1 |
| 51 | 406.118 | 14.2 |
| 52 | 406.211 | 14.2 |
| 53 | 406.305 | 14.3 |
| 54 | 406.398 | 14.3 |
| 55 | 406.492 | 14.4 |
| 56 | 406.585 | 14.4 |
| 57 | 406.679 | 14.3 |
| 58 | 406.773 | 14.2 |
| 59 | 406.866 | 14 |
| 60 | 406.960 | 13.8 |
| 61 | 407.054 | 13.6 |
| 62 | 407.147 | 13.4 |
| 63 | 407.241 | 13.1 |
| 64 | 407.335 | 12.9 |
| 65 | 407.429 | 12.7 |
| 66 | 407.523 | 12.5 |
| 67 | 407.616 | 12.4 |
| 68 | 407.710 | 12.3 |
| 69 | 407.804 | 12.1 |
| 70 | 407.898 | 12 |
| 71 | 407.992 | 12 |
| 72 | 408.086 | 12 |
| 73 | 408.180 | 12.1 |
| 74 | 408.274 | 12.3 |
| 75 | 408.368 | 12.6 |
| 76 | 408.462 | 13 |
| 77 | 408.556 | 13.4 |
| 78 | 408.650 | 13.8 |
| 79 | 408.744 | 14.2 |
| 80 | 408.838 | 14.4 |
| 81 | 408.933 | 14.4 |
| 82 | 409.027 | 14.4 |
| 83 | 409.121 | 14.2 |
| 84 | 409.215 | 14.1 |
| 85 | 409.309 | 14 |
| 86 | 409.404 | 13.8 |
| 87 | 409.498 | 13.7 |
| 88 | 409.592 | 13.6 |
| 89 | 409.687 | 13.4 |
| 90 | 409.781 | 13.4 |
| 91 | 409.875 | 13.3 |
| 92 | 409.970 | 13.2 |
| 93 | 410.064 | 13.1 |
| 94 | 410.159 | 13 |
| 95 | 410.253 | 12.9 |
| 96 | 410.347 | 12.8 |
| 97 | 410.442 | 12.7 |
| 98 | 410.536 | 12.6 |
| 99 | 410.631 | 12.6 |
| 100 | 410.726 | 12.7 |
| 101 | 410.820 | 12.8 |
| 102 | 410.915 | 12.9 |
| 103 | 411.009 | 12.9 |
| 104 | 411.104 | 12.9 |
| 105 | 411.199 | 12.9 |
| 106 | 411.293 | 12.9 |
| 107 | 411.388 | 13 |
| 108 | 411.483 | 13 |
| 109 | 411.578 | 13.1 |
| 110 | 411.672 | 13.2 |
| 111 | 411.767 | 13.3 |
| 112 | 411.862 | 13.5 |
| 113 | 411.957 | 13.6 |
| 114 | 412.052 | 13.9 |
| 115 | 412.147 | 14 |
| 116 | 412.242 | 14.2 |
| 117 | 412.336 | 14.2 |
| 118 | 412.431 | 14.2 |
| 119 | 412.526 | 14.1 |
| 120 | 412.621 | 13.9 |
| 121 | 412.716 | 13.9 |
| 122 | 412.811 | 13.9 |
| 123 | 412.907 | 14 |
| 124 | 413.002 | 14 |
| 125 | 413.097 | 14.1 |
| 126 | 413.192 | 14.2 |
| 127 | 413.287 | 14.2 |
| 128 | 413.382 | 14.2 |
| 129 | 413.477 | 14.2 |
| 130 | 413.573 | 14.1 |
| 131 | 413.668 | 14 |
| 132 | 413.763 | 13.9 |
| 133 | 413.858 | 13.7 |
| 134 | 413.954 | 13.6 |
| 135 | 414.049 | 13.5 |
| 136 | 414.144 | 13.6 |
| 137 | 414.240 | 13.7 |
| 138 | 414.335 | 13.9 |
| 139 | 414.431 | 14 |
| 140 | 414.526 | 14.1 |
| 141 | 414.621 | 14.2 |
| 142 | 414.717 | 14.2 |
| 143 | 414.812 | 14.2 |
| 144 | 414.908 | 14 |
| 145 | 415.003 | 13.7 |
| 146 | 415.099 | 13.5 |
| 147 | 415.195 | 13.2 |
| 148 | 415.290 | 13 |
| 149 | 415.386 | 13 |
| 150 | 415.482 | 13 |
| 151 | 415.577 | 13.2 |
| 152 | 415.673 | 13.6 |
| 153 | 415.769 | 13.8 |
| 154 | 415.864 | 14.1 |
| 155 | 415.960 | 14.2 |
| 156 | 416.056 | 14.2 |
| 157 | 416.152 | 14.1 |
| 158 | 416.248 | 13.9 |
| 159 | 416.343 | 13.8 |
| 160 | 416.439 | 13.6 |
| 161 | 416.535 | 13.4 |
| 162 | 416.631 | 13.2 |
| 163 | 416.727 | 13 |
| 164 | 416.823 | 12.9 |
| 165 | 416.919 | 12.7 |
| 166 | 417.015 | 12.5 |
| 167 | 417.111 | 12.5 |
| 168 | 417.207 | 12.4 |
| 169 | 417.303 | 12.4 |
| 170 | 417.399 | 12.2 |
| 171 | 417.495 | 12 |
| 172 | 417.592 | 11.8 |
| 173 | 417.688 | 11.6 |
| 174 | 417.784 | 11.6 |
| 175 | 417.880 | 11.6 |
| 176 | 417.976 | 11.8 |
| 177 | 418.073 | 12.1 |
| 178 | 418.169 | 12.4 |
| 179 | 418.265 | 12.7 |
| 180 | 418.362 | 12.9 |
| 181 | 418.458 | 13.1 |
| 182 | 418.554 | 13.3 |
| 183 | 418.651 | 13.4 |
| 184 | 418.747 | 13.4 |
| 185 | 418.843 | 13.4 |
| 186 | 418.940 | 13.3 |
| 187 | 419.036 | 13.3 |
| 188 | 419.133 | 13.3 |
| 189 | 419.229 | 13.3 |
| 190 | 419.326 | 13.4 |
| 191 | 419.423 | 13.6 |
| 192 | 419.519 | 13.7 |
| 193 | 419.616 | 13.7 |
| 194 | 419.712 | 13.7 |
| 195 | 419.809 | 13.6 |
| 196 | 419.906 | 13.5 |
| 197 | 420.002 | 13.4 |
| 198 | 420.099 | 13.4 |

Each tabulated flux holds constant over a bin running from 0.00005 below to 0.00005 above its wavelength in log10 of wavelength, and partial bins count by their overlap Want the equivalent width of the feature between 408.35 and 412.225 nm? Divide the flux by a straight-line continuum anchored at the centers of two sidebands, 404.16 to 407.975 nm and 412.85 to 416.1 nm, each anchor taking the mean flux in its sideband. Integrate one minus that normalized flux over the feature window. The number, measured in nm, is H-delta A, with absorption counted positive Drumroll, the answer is 0.08 nm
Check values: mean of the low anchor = 13.4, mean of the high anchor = 13.8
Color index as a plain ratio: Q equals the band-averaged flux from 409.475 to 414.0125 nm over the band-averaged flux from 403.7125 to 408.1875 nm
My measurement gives 1.0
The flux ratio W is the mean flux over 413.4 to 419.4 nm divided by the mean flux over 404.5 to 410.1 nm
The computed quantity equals 1.0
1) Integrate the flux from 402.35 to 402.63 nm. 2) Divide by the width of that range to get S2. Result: 13.8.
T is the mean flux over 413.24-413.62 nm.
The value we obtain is 14.2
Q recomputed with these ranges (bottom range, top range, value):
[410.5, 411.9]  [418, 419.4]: 1.01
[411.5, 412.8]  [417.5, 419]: 0.91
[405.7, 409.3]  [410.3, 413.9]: 1.00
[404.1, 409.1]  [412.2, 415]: 1.05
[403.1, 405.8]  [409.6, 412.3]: 0.98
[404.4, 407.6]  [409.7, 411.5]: 0.95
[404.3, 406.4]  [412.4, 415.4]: 1.02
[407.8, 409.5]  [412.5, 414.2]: 1.05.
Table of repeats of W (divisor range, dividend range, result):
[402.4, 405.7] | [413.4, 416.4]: 1.03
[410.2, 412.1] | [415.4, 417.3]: 1.03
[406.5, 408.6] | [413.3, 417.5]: 1.04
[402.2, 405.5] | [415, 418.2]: 0.96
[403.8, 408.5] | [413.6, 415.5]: 1.03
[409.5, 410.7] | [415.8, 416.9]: 1.05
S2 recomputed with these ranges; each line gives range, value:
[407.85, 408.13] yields 12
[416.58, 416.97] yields 12.9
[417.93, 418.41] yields 12.4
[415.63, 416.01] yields 13.9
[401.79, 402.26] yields 14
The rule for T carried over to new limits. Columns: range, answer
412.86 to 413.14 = 14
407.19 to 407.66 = 12.7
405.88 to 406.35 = 14.1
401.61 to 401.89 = 14.4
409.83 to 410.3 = 13.1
